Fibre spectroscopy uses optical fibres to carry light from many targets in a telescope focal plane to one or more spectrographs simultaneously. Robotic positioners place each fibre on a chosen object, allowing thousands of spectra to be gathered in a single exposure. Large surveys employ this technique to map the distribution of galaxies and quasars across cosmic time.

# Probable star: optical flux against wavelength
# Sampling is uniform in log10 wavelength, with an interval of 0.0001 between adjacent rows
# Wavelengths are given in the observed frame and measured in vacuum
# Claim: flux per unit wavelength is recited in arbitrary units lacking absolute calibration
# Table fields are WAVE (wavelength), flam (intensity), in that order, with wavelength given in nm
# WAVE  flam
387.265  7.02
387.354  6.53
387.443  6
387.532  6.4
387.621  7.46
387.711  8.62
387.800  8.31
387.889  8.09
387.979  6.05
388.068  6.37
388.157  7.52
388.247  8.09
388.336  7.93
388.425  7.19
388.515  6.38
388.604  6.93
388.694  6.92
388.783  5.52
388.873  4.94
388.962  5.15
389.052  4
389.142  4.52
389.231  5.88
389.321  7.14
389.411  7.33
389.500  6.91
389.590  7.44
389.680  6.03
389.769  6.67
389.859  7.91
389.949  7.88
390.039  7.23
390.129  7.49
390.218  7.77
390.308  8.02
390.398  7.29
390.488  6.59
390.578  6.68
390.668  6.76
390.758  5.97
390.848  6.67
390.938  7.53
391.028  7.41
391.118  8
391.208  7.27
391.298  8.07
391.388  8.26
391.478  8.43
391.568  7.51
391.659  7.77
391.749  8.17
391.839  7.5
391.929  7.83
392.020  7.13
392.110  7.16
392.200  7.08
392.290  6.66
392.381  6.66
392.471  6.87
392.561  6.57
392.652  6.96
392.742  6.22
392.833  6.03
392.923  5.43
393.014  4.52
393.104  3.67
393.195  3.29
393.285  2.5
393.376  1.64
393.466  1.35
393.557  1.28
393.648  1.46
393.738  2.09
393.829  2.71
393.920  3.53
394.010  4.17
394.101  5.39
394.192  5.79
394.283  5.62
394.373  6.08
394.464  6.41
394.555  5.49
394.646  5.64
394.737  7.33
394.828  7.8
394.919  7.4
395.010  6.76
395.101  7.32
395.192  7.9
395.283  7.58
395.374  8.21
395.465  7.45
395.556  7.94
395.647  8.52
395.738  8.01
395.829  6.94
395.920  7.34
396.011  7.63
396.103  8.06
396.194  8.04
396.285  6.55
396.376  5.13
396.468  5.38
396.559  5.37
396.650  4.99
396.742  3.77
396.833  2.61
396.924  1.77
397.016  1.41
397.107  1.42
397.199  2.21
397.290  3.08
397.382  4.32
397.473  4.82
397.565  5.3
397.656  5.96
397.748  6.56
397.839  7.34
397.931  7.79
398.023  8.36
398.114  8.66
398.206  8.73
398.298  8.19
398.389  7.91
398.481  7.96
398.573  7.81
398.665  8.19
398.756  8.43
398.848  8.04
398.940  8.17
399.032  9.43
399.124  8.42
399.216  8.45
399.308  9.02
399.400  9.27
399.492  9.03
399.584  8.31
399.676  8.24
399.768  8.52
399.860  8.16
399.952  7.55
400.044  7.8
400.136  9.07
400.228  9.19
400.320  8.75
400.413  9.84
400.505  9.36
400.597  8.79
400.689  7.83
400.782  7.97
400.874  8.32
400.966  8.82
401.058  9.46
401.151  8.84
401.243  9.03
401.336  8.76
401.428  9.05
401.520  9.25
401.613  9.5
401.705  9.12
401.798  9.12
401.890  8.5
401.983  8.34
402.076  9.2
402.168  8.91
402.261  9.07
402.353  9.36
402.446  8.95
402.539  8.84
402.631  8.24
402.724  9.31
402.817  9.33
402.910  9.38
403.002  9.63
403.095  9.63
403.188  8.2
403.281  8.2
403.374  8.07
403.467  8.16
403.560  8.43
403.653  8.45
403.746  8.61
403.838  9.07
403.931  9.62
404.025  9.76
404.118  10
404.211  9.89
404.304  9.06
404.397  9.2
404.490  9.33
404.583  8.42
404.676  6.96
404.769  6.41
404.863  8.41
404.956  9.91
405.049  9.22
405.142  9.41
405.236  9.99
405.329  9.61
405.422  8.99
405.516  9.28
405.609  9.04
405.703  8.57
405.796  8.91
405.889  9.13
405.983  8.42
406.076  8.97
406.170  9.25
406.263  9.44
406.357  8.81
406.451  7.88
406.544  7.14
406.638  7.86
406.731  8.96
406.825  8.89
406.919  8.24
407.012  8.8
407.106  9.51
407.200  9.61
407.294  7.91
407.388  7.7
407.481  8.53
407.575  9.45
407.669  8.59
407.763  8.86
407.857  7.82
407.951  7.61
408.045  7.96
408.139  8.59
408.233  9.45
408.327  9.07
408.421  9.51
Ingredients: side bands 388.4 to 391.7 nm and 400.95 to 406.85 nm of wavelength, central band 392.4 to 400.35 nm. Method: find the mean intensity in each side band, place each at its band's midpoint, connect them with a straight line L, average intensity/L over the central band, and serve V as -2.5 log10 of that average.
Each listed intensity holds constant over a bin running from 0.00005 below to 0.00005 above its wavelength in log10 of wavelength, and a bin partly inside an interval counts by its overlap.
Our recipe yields 0.24 mag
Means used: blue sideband 6.9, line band 6.28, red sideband 8.9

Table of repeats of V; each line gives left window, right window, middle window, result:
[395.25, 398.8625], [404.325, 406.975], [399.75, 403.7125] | -0.15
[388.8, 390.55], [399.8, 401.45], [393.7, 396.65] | 0.20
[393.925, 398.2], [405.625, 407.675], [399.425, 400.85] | -0.21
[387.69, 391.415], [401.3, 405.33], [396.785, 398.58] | 0.42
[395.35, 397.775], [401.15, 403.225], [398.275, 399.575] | -0.21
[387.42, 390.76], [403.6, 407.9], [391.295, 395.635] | 0.23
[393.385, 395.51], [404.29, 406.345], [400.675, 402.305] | -0.16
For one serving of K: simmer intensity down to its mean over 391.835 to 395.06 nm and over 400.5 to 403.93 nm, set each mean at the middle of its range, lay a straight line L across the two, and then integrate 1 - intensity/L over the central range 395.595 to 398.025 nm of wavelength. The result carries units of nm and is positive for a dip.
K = 0.41 nm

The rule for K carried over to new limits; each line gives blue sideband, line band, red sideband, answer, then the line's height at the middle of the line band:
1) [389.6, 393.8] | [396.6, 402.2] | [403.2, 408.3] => 0.08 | 7.61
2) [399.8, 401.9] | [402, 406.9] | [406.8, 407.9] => -0.09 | 8.72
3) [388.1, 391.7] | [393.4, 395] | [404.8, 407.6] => 0.60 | 7.47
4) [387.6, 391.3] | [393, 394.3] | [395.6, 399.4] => 0.68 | 6.72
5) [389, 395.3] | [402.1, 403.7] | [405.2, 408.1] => -0.16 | 8.04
